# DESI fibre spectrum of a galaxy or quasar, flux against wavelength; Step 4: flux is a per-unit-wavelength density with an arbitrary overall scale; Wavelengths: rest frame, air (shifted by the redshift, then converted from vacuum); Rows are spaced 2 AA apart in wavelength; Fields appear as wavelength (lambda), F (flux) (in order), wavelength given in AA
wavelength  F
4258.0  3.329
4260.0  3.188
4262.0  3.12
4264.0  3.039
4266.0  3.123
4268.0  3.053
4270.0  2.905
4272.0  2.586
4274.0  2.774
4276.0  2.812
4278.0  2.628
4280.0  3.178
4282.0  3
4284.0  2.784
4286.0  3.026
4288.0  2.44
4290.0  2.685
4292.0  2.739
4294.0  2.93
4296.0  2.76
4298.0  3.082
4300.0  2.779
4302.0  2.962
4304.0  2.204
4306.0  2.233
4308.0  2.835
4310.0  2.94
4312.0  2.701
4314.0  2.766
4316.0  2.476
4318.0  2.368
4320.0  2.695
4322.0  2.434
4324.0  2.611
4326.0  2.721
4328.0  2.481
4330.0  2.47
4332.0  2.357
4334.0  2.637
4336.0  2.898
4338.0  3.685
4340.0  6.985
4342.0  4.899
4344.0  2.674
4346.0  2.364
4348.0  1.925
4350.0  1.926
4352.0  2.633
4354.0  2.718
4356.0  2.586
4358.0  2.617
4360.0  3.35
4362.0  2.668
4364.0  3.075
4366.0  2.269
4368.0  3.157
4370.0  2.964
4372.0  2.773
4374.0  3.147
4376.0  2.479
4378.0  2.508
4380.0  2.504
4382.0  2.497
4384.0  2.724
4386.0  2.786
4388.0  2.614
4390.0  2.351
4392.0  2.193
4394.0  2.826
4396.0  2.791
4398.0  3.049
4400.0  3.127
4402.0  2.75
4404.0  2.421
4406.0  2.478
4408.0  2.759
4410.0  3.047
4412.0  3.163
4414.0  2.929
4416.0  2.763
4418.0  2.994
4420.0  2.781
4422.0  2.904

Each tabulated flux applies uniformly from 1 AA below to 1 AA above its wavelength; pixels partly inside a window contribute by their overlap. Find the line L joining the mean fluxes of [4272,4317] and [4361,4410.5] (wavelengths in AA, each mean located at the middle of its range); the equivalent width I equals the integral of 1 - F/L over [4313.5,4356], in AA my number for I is -2.29 AA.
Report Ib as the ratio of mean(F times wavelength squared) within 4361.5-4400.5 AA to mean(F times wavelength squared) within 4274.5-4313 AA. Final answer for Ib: 1.0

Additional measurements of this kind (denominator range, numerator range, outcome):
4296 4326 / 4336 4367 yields 1.18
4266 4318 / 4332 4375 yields 1.12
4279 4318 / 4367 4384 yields 1.04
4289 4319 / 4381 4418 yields 1.06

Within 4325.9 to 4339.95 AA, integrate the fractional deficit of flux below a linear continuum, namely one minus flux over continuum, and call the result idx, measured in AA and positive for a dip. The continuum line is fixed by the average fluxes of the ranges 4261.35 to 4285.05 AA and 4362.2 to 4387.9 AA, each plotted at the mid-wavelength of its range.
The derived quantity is -1.2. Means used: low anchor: 2.91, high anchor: 2.73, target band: 3.04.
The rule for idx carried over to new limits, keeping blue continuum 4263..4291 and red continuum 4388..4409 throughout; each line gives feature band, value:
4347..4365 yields 0.8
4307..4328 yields 1.1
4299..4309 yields 0.8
